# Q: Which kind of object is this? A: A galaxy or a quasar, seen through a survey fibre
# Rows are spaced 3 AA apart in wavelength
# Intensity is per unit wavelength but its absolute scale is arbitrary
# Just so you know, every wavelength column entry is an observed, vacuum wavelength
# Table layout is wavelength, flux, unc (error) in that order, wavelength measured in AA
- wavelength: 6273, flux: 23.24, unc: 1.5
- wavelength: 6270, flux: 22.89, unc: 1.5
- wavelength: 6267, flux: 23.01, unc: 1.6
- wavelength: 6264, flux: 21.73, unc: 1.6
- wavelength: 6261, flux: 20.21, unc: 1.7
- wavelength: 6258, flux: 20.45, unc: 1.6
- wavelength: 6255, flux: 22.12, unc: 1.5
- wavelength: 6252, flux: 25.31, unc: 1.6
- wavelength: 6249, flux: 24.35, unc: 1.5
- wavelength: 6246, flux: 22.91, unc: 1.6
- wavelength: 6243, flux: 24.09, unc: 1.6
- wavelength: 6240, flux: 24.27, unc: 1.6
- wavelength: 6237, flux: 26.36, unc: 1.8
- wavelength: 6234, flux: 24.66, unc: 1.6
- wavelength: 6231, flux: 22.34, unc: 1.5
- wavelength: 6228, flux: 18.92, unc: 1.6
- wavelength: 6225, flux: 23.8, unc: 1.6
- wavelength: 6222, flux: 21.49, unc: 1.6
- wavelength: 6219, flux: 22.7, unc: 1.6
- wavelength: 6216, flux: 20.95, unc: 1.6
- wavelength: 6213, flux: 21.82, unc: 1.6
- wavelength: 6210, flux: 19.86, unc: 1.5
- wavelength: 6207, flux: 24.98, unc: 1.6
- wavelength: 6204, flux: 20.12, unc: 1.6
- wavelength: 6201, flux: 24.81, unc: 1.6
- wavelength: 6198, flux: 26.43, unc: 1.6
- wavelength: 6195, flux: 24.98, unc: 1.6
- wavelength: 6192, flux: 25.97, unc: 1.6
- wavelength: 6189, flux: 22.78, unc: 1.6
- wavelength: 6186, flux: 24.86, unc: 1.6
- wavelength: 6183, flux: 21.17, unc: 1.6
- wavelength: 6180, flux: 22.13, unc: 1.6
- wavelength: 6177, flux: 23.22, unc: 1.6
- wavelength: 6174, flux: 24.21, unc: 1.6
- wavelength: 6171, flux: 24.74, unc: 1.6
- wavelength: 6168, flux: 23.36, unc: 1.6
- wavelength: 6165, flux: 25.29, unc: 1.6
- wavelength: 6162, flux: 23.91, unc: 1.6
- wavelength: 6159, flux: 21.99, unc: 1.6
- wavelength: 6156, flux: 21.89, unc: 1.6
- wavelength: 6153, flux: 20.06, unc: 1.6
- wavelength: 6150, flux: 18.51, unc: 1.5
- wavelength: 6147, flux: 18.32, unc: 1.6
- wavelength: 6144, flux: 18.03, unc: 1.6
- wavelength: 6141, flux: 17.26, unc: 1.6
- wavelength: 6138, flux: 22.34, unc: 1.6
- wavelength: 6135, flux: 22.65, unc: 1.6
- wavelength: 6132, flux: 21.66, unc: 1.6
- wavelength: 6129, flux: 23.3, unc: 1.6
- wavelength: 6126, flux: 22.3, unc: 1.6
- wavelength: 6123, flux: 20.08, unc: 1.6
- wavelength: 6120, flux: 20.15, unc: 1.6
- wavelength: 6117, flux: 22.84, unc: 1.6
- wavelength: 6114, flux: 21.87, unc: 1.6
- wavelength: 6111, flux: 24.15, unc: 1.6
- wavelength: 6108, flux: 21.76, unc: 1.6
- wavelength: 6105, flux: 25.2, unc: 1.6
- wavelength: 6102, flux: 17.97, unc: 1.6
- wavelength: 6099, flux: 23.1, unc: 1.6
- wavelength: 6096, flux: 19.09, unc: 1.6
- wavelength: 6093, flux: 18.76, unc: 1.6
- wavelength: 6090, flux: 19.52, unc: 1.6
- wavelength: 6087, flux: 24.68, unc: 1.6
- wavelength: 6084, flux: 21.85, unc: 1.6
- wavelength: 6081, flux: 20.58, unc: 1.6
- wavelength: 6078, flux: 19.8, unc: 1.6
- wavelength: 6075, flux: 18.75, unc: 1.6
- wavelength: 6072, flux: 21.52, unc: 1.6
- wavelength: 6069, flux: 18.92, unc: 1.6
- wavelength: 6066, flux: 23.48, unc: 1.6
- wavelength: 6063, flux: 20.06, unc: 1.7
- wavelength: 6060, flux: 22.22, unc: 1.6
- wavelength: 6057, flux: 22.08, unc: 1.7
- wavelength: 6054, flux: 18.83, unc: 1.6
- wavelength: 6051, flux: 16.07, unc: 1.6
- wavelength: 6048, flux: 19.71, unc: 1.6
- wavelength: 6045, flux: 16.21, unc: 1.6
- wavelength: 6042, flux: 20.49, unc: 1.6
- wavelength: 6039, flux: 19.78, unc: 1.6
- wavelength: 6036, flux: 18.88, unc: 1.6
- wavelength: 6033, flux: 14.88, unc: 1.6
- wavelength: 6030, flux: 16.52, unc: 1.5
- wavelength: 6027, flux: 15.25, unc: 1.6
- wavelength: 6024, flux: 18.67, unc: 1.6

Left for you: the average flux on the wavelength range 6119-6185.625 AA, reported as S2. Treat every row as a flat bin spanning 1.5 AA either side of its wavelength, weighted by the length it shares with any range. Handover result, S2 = 21.7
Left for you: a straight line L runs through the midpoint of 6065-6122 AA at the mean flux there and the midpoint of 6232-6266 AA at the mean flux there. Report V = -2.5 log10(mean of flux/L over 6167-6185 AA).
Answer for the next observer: -0.04 mag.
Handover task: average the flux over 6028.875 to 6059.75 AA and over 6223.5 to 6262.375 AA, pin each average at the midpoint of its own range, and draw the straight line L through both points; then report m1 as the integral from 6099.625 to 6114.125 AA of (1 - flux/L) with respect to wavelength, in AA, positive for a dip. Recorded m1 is -1.7 AA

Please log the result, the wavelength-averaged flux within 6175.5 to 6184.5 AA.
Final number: 22.2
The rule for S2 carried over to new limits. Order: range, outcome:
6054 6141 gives 21.3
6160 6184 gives 23.5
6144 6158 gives 19.6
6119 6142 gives 21.3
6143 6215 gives 22.7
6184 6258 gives 23.3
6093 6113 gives 21.6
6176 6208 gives 23.8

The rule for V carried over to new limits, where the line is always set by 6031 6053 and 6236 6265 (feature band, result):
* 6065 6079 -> -0.09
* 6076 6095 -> -0.09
